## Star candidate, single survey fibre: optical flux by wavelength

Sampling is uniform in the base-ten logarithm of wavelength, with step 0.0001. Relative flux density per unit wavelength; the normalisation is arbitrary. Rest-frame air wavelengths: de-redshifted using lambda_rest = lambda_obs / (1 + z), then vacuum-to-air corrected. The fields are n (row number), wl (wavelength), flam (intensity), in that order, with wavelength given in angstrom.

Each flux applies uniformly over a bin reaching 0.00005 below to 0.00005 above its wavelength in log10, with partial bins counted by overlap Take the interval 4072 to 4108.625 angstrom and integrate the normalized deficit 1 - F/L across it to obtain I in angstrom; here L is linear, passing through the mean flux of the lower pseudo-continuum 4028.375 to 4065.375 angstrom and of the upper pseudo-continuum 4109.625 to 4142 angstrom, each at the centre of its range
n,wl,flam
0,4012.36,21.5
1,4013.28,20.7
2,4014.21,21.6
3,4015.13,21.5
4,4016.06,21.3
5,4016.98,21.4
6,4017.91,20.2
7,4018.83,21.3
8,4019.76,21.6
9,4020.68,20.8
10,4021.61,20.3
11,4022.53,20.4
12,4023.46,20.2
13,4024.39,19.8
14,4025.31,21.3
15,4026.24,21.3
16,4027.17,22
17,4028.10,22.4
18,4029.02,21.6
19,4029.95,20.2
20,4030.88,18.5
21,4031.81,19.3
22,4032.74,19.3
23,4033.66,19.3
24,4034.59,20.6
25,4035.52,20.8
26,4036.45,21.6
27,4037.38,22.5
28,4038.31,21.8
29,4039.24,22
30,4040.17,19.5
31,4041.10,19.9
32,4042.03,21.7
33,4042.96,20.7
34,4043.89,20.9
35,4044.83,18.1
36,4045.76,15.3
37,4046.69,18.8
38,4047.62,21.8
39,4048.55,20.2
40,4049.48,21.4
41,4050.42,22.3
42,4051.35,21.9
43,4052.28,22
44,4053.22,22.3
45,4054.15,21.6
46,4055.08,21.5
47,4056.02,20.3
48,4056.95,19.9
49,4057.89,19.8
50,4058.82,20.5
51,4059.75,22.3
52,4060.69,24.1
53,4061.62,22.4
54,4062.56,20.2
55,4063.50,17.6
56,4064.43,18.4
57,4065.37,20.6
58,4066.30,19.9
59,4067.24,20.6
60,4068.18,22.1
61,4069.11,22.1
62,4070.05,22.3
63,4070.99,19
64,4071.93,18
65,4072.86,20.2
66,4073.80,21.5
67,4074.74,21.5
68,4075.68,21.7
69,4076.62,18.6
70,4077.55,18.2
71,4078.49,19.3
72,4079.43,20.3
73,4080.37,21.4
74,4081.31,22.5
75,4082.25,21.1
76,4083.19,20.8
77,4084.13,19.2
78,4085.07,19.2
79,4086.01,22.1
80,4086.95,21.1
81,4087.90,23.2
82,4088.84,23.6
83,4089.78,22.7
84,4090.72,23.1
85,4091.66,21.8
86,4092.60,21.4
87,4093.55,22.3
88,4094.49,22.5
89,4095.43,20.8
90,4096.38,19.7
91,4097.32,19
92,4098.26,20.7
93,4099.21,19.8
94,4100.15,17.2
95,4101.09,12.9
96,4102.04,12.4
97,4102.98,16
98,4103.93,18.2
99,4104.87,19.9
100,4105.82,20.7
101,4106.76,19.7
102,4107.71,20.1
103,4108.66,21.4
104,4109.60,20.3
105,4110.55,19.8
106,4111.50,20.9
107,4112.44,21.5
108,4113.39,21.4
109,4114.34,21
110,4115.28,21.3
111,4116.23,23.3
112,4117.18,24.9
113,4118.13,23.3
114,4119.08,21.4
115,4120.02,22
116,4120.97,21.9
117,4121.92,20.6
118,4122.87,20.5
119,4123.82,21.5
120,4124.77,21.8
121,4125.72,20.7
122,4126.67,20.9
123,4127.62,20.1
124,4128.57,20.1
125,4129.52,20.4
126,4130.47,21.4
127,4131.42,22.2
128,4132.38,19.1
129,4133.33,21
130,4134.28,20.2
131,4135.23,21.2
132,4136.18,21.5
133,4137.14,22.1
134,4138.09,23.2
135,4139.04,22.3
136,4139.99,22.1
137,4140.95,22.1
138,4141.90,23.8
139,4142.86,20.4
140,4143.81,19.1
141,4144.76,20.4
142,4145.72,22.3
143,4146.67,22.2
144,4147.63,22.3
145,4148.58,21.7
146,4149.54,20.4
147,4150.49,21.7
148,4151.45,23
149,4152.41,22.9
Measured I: 1.6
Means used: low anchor 20.6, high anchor 21.5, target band 20.2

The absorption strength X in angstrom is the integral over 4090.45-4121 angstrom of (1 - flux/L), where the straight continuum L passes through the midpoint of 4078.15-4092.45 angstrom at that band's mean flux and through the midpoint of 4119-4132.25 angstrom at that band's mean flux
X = 1.3 angstrom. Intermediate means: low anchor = 21.4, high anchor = 21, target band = 20.3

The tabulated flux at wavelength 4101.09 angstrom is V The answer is 12.9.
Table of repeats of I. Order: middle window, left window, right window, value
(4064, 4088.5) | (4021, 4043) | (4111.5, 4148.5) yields 0.6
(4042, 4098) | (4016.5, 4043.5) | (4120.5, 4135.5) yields 0.0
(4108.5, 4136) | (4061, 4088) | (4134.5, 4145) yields 0.1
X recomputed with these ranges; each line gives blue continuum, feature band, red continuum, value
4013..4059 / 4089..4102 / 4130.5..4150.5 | 0.64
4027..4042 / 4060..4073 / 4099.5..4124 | -0.06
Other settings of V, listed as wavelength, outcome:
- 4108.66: 21.4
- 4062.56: 20.2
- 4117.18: 24.9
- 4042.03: 21.7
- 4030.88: 18.5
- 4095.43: 20.8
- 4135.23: 21.2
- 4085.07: 19.2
